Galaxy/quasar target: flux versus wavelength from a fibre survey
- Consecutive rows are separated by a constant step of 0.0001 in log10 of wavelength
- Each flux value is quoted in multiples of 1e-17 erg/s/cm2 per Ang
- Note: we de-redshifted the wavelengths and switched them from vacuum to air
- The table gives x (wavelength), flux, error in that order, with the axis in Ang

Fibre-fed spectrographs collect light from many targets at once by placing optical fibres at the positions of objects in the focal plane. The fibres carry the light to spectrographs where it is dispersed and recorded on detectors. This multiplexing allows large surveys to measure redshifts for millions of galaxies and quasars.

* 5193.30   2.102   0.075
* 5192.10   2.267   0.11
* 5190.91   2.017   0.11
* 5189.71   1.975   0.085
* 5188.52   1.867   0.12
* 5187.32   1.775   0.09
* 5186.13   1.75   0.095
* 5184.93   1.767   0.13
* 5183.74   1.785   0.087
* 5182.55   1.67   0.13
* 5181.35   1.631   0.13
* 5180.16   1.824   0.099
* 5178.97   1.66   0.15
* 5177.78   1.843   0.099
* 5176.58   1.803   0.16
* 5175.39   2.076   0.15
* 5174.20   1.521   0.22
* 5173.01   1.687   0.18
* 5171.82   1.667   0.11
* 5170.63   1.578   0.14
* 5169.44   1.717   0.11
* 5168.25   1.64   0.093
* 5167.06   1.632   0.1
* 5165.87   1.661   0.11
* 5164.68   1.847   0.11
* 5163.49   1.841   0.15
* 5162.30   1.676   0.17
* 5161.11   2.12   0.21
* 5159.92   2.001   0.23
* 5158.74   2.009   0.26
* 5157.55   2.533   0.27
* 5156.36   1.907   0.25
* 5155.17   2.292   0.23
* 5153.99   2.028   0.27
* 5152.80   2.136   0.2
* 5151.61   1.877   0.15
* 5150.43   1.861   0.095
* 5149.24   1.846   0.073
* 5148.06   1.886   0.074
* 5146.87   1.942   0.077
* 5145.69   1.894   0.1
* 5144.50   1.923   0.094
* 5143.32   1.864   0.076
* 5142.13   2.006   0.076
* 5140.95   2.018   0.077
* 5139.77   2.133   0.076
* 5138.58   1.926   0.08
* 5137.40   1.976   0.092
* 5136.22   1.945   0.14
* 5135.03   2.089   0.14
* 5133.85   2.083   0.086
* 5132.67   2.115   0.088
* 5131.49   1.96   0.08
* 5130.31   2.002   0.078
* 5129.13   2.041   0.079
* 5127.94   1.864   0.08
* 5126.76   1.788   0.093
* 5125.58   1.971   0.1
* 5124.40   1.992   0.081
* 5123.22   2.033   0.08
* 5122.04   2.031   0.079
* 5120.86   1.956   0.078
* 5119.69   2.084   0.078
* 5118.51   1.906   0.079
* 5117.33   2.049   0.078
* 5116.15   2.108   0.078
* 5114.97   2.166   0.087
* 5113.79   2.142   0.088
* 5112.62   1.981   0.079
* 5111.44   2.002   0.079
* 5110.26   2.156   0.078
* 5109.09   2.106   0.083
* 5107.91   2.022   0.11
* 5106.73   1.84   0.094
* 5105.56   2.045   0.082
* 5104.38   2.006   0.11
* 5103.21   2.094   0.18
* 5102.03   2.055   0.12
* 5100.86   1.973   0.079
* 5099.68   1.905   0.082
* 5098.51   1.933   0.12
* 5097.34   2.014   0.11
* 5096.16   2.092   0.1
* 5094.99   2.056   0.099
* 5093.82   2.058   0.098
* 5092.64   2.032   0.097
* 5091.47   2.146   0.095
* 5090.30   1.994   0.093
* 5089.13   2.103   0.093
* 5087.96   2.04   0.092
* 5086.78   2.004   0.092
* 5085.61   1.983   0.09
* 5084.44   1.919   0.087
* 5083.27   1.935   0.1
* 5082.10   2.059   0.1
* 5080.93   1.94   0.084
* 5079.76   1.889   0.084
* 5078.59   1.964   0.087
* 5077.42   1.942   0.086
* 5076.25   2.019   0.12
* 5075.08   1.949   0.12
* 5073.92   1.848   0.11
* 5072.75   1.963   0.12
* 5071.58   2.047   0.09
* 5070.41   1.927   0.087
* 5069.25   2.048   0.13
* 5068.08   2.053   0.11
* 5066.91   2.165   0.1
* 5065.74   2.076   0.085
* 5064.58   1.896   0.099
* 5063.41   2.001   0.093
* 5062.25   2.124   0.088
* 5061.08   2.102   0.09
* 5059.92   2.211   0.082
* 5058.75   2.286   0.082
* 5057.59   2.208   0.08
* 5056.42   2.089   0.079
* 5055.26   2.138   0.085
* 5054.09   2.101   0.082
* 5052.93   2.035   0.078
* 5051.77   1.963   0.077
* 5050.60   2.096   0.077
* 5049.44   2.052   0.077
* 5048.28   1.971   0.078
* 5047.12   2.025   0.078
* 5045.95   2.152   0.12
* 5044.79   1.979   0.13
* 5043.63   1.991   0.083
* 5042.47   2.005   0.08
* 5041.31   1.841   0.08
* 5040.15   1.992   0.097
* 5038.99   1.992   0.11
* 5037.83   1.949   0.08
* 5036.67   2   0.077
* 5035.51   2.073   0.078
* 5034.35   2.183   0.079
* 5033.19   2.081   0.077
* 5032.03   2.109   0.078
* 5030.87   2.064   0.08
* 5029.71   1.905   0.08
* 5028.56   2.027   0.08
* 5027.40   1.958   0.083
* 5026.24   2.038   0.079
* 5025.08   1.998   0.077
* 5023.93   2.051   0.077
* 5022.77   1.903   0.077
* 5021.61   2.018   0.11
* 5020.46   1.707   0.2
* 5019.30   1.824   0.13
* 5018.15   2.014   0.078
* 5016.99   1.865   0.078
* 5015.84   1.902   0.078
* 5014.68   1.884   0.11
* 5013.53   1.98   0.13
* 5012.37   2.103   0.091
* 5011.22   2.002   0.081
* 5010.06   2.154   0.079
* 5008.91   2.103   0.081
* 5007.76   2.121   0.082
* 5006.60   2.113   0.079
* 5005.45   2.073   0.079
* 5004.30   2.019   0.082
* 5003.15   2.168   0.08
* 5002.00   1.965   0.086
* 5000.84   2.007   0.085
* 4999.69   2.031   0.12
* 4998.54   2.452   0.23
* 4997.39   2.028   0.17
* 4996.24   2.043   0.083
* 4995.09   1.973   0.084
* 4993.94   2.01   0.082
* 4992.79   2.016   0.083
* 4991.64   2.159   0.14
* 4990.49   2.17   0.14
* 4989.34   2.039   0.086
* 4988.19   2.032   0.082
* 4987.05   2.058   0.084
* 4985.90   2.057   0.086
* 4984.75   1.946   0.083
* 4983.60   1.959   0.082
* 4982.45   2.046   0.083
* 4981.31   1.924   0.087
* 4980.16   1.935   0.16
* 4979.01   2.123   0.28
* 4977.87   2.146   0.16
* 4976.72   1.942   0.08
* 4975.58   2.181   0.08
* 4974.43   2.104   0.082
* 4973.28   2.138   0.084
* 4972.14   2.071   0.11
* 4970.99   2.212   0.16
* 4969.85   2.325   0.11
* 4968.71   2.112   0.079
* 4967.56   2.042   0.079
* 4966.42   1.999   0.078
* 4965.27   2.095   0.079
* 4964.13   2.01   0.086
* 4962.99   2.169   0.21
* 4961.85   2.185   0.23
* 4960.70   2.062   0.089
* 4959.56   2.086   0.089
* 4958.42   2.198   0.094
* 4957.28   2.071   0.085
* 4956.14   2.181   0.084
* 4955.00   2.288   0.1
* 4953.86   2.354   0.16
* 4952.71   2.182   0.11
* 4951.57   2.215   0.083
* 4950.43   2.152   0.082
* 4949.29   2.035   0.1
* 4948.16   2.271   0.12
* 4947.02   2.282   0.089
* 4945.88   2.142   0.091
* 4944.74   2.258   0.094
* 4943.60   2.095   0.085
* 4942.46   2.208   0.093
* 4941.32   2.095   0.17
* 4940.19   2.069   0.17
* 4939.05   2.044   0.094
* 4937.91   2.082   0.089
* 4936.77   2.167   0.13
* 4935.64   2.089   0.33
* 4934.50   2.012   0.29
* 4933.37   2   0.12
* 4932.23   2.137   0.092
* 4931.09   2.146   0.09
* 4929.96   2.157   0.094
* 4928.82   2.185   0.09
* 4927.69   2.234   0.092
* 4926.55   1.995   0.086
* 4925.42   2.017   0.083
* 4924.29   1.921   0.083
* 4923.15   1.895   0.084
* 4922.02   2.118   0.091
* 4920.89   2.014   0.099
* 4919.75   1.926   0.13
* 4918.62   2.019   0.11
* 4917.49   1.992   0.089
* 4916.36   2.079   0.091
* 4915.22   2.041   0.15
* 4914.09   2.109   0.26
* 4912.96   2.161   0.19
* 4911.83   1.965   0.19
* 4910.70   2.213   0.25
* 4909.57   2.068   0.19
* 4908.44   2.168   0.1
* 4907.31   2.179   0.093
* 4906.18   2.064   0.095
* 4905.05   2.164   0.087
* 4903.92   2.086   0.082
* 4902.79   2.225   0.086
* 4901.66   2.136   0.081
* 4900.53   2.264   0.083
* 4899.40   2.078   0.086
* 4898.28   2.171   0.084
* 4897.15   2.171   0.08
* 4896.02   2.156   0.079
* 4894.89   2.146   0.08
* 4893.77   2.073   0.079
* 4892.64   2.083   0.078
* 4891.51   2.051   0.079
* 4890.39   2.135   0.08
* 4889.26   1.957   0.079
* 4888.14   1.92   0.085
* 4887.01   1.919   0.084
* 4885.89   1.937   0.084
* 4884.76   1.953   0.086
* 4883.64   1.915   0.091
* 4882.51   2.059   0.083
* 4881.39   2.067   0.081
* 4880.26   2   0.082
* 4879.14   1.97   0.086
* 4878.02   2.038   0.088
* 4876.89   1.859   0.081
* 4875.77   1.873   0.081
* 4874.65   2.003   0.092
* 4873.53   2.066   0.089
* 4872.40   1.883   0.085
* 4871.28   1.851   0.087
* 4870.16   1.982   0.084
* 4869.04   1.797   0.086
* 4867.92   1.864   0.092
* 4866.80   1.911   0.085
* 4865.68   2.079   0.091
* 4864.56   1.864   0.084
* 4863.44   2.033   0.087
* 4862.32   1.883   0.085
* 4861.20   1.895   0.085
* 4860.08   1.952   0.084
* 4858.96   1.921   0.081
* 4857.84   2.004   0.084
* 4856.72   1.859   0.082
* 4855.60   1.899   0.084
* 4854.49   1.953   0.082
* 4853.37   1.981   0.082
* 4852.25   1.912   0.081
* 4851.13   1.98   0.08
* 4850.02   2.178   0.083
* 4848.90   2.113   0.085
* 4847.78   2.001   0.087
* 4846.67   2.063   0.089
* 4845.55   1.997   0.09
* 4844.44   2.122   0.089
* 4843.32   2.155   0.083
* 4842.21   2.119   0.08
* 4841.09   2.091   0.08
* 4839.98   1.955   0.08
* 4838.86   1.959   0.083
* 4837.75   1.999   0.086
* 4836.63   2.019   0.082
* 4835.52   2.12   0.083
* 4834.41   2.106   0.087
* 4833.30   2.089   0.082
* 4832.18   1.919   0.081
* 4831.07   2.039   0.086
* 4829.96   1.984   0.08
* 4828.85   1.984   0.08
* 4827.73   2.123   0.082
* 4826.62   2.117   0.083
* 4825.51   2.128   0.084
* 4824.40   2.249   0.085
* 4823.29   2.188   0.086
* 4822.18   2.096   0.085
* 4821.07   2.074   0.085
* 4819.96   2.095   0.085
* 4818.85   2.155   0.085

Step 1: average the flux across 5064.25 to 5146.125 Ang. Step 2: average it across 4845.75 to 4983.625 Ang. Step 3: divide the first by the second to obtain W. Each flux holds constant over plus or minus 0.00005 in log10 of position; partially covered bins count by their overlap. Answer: 0.97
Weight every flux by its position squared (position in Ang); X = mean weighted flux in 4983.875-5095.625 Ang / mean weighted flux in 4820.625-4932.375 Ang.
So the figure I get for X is 1.1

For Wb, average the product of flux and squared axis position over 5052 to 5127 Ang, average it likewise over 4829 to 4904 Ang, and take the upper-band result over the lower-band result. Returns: 1.1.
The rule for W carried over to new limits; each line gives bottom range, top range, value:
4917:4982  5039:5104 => 0.96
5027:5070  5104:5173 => 0.96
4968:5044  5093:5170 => 0.97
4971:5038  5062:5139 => 0.99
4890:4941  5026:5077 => 0.97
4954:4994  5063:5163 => 0.96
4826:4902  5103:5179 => 0.97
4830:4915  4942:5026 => 1.03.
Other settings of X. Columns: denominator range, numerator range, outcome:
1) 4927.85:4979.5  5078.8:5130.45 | 1.00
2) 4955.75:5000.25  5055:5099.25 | 1.01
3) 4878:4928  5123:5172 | 1.03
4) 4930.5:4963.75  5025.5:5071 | 0.99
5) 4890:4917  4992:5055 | 1.00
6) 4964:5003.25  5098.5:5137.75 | 1.03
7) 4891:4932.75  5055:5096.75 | 1.04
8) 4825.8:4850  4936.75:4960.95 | 1.10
